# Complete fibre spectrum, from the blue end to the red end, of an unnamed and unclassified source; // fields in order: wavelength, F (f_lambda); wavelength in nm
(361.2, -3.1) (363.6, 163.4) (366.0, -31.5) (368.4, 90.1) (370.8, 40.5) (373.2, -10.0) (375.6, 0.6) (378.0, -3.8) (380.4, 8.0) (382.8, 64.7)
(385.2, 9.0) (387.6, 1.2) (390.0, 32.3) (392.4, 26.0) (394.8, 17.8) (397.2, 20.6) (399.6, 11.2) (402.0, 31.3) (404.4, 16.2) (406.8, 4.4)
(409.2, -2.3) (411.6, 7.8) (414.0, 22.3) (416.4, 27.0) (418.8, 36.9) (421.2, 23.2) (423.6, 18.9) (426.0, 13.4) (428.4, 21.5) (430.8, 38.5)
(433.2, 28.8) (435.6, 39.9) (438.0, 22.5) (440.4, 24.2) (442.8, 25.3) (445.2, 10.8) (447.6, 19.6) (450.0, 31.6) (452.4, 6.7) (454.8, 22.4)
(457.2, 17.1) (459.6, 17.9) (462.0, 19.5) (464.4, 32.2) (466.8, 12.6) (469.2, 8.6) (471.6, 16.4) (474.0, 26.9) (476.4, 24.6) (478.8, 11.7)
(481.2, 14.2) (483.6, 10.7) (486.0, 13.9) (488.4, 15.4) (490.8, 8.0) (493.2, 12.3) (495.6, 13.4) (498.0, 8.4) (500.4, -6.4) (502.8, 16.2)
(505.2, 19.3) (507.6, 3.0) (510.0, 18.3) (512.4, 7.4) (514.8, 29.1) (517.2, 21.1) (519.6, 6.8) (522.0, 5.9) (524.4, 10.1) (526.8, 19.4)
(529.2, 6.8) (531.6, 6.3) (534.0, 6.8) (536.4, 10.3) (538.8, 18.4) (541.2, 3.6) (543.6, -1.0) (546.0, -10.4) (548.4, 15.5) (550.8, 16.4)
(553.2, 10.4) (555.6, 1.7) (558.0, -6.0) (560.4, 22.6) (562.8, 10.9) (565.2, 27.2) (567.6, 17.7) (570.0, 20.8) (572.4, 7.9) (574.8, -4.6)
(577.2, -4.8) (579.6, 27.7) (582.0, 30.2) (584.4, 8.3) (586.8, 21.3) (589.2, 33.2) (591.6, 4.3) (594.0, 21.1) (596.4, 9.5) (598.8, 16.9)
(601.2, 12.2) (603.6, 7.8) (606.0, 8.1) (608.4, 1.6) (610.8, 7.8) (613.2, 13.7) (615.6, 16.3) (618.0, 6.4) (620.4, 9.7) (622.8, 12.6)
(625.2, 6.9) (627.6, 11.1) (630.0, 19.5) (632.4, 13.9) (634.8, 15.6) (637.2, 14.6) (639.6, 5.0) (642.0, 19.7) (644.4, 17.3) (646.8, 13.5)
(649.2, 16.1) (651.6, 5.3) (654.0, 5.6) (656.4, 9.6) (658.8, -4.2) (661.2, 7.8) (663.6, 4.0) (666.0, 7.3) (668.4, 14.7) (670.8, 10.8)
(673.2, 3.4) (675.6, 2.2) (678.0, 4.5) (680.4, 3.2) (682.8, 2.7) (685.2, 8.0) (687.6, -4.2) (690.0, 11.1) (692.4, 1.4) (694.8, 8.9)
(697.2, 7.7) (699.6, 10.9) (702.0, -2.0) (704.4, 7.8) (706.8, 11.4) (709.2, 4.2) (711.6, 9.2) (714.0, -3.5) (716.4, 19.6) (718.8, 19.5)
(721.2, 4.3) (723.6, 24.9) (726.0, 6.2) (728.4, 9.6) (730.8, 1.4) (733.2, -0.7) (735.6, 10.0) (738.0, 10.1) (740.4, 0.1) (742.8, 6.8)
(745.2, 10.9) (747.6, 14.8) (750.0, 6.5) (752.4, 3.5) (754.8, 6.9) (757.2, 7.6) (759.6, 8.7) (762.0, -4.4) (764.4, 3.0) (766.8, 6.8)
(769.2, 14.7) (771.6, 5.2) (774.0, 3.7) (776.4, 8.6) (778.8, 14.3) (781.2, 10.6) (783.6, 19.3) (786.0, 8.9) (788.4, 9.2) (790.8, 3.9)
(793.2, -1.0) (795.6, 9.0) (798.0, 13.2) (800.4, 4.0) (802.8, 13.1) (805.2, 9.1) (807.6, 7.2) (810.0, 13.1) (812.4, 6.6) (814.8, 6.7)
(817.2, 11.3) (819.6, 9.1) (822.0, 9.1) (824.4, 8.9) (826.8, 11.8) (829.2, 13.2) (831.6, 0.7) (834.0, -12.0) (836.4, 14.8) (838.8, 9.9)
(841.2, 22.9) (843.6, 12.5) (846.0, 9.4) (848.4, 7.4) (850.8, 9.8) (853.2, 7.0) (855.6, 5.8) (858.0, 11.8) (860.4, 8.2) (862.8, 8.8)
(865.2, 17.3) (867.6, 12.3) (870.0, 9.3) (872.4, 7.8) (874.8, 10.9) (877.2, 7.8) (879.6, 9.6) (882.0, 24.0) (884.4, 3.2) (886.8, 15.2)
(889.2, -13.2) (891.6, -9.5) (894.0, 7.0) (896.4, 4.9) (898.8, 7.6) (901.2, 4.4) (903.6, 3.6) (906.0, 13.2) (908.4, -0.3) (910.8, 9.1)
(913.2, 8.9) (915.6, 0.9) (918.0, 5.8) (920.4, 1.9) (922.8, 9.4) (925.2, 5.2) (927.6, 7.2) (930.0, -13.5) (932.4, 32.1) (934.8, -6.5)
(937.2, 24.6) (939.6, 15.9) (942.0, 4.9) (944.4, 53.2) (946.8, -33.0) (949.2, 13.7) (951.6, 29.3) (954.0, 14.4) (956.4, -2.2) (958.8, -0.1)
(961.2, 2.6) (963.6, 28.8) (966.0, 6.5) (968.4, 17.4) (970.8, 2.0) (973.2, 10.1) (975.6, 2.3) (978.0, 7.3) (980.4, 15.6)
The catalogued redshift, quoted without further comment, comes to 0.92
